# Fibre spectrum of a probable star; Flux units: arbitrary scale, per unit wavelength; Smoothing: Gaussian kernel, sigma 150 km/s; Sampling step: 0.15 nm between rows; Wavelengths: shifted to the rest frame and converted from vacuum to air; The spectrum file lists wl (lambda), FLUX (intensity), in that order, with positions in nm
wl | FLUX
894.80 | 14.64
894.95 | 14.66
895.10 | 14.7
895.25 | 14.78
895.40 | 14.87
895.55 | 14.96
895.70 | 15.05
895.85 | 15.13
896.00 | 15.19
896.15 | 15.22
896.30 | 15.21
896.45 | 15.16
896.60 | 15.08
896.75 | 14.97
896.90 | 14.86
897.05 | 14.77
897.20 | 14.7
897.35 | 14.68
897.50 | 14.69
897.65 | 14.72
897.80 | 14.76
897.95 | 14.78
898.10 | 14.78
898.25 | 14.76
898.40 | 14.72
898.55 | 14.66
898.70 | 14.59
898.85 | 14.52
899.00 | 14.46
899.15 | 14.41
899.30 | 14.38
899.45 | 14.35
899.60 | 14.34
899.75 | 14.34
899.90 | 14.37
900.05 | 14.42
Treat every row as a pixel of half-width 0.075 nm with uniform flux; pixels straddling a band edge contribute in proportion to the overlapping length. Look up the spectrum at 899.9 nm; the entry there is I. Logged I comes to 14.37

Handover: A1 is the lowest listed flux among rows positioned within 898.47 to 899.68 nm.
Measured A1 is 14.34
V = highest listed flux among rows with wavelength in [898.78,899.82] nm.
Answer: 14.52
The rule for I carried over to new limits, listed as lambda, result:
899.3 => 14.38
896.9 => 14.86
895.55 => 14.96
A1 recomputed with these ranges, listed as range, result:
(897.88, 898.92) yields 14.52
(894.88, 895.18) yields 14.66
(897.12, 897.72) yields 14.68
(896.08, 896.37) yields 15.21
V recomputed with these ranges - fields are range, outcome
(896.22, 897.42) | 15.21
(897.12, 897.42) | 14.7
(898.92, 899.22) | 14.46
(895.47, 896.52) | 15.22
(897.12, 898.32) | 14.78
